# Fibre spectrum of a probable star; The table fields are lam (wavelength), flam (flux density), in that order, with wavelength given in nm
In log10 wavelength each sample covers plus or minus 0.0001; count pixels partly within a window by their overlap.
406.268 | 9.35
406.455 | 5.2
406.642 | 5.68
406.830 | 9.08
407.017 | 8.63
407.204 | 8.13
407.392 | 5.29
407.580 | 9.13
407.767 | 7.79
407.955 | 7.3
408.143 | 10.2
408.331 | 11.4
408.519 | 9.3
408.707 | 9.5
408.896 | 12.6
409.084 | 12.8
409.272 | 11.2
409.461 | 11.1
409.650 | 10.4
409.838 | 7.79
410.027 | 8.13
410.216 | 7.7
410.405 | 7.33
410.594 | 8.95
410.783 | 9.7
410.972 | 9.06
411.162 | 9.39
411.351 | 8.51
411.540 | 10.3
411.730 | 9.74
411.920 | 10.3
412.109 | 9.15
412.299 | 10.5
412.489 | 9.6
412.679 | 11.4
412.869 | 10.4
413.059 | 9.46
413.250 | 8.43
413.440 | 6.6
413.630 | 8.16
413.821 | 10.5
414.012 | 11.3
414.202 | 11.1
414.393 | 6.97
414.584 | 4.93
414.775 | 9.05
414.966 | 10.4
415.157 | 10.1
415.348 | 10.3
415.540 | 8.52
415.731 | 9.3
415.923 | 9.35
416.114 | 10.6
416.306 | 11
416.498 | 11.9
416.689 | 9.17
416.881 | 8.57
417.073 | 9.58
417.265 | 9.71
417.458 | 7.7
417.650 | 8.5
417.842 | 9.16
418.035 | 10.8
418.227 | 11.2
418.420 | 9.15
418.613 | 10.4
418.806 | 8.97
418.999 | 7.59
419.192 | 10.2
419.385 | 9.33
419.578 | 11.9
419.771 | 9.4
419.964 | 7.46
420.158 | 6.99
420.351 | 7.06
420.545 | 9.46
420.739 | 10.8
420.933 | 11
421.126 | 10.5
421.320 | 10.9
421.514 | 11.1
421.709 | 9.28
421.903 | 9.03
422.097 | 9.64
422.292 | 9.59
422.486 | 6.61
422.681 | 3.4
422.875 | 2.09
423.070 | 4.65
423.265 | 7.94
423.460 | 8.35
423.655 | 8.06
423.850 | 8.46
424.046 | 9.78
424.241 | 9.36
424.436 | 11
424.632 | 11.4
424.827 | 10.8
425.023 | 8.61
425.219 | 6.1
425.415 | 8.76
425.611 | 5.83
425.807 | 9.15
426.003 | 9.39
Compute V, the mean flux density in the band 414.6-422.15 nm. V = 9.57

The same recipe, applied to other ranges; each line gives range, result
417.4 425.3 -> 8.88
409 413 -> 9.68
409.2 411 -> 9.11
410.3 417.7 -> 9.38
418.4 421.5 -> 9.5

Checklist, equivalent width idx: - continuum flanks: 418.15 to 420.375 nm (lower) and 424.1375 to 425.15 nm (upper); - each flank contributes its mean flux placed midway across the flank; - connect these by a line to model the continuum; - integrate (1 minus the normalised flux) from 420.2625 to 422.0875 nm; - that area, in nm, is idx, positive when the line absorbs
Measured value -0.07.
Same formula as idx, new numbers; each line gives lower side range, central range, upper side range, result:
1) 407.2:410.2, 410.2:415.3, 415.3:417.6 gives 0.16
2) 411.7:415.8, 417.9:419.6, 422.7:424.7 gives -0.24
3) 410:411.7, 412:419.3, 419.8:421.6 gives -0.26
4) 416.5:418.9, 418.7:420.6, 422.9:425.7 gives 0.07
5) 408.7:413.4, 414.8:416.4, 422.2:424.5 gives -0.19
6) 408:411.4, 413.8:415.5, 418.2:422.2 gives 0.05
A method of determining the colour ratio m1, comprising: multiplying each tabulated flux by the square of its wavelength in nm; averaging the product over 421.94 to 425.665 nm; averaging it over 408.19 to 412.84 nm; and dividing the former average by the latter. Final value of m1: 0.9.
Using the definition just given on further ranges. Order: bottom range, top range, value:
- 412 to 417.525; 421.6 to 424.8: 0.89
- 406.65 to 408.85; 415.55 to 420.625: 1.14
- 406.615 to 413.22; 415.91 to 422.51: 1.07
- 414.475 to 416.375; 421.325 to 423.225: 0.83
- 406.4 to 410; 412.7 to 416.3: 1.05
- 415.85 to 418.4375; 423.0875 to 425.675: 0.92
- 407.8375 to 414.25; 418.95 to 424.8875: 0.96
